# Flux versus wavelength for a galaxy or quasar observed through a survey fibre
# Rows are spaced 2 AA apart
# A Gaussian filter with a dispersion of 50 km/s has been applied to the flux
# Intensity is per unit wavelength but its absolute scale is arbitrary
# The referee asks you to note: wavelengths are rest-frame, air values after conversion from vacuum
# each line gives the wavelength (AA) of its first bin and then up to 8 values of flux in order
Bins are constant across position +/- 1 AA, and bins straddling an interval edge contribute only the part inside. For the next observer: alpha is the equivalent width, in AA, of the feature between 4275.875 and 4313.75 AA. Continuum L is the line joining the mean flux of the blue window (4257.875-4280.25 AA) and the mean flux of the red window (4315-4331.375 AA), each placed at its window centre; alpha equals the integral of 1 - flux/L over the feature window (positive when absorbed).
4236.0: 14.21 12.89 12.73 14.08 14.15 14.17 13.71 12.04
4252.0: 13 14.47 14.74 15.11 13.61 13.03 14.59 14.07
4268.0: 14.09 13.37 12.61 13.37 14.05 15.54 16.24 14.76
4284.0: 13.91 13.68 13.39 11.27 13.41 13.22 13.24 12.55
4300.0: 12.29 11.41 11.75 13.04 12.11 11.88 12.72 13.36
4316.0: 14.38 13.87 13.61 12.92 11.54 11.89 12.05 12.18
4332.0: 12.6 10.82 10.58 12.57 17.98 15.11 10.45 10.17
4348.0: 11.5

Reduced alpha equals 0.83 AA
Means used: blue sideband 14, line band 13.2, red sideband 12.8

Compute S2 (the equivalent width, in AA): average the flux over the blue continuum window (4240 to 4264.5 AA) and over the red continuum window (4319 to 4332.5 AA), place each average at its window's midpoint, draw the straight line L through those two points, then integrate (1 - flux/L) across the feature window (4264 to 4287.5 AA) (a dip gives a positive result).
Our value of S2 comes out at -1.4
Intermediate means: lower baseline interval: 13.8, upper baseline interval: 12.4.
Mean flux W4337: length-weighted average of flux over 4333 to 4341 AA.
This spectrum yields 13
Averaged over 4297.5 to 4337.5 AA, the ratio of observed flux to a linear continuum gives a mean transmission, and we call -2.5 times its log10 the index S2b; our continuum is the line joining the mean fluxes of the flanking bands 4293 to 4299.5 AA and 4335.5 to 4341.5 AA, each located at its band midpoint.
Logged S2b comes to 0.095 mag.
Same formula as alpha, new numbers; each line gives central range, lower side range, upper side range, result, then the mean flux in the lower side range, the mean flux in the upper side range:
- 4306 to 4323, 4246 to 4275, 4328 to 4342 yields 0.03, 13.7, 12.9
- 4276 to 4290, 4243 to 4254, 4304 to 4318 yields -1.21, 13.5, 12.9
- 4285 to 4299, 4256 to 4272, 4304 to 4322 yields 0.48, 13.9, 13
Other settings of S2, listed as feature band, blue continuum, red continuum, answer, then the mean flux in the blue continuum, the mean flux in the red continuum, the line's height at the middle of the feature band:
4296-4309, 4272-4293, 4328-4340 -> 1.0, 13.9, 12.3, 13.3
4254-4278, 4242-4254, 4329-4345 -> -1.0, 13.6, 12.8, 13.4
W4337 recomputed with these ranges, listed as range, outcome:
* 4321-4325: 12.2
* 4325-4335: 11.9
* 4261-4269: 13.9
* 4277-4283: 15.5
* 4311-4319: 13.6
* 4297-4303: 12.1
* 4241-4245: 14.1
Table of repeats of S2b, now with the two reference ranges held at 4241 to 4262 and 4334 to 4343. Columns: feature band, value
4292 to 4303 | 0.10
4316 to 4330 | 0.08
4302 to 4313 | 0.13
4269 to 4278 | 0.02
